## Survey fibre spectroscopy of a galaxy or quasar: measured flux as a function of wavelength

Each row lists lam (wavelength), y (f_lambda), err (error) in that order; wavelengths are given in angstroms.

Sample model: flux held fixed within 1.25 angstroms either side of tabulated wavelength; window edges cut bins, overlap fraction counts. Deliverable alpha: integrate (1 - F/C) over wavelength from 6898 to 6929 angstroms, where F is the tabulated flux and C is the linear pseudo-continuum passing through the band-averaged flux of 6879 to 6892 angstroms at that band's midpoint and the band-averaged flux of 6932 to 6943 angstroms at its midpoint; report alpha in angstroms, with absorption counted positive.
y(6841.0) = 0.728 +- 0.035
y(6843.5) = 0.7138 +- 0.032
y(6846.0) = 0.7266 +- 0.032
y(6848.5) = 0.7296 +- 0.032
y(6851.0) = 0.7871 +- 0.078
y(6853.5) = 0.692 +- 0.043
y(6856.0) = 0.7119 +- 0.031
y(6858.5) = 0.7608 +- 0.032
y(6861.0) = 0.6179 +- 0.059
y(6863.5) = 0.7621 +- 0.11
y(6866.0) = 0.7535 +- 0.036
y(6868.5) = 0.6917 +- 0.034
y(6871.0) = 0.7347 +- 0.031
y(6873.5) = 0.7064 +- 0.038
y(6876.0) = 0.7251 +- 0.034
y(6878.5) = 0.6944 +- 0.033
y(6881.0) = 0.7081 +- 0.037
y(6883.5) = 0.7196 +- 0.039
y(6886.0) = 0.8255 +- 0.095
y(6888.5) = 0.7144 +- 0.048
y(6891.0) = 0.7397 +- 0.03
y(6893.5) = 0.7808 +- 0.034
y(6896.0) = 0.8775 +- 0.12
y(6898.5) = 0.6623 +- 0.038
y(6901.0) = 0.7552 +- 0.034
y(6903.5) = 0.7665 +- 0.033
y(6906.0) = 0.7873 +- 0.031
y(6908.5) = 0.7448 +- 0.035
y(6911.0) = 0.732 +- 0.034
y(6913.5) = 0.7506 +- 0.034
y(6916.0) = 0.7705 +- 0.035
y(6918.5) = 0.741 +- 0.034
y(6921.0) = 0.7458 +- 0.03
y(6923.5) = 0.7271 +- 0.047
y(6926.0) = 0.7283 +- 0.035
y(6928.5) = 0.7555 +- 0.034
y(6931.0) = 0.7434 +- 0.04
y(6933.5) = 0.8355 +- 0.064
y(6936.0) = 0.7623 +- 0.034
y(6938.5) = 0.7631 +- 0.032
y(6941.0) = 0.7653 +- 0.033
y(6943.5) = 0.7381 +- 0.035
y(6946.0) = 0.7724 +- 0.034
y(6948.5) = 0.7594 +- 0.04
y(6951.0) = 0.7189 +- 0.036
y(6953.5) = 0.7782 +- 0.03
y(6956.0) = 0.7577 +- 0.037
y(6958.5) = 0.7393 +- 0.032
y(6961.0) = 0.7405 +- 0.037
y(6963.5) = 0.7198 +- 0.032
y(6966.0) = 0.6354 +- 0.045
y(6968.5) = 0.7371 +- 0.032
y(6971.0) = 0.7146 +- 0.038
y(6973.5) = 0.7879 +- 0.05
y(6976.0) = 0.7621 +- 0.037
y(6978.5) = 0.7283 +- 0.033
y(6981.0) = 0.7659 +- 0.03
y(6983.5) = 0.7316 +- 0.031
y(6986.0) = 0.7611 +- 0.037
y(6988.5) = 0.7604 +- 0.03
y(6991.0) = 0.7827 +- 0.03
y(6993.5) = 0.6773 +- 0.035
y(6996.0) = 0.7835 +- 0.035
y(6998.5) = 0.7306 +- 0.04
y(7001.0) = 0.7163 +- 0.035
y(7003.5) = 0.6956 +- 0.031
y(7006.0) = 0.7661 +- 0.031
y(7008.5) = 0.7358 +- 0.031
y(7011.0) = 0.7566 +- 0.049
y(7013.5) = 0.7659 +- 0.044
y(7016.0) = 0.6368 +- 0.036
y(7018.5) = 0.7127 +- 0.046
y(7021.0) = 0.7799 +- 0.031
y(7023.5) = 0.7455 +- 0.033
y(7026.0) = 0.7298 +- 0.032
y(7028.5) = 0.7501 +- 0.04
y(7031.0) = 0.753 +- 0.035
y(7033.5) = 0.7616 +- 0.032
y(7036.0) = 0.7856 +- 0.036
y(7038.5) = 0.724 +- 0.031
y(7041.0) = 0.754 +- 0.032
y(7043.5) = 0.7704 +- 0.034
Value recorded 0.6 angstroms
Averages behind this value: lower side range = 0.739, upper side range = 0.778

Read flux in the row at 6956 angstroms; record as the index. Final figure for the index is 0.7577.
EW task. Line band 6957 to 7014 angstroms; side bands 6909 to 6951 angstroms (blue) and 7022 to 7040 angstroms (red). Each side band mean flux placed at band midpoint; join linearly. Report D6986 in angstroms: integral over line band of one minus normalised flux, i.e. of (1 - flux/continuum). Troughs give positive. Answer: 1.03 angstroms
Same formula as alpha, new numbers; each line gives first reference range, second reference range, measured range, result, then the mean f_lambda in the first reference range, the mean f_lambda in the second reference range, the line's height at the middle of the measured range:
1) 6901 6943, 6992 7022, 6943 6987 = 0.10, 0.757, 0.73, 0.743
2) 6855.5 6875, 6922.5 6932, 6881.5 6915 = -1.30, 0.718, 0.739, 0.729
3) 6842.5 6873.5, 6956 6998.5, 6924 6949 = -0.94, 0.723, 0.74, 0.734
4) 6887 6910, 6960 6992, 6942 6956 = -0.13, 0.759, 0.74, 0.747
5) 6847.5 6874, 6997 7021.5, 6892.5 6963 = -3.03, 0.723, 0.729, 0.725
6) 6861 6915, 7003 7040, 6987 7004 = 0.09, 0.742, 0.741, 0.741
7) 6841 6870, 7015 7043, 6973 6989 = -0.41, 0.723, 0.741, 0.736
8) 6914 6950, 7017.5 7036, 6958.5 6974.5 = 0.68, 0.757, 0.751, 0.755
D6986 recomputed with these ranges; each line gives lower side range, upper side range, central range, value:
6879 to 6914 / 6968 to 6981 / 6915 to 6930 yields 0.1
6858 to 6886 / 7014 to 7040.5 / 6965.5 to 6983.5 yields -0.1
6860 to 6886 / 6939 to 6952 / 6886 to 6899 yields -0.7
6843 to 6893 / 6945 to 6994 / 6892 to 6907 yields -0.8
